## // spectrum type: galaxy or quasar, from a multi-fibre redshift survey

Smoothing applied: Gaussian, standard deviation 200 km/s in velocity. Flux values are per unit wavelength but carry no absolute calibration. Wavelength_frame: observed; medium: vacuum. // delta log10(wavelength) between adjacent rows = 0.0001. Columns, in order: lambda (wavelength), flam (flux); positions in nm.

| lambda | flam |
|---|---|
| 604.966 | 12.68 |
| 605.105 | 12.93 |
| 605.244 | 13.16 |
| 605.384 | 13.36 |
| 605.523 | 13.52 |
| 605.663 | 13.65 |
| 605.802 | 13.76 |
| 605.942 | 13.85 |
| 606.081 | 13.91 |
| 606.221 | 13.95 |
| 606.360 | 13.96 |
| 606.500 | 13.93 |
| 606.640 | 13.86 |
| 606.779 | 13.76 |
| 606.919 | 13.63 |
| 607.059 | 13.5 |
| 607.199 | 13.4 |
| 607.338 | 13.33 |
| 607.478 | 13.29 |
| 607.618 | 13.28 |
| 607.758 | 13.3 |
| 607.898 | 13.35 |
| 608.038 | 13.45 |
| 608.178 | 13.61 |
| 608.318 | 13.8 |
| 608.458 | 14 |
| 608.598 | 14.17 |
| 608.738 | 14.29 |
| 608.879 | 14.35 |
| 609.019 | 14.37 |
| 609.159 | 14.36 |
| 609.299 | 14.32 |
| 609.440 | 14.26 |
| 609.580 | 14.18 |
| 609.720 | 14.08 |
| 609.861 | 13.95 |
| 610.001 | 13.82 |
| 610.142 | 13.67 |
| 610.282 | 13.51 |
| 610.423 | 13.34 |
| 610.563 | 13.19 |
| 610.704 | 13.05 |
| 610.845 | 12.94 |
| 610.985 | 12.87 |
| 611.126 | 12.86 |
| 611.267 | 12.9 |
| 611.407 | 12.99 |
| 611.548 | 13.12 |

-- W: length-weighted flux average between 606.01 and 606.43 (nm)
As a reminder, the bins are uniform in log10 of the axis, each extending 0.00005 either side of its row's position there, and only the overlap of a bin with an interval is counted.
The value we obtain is 14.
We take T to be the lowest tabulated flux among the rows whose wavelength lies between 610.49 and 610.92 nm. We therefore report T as 12.94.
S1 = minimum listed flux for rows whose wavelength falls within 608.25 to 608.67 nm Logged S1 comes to 13.8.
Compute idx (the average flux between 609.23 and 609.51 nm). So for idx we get 14.3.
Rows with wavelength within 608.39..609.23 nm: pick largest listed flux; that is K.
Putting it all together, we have 14.37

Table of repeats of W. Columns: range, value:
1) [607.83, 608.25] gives 13.5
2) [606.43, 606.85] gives 13.8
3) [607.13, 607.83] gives 13.3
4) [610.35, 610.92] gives 13.1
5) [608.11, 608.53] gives 13.8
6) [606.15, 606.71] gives 13.9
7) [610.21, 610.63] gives 13.4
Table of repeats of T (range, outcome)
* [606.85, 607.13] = 13.5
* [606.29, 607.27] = 13.4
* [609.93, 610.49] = 13.34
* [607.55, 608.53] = 13.28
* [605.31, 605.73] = 13.36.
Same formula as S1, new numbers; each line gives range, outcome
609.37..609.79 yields 14.08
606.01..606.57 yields 13.91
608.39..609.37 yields 14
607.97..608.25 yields 13.45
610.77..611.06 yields 12.87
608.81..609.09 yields 14.35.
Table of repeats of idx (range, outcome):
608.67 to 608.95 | 14.3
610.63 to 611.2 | 12.9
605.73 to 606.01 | 13.8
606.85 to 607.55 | 13.4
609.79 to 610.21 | 13.8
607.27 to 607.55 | 13.3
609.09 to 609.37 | 14.3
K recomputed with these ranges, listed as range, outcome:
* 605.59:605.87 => 13.76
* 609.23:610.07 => 14.32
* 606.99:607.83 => 13.5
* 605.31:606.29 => 13.95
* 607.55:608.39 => 13.8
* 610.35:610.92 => 13.34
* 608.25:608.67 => 14.17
